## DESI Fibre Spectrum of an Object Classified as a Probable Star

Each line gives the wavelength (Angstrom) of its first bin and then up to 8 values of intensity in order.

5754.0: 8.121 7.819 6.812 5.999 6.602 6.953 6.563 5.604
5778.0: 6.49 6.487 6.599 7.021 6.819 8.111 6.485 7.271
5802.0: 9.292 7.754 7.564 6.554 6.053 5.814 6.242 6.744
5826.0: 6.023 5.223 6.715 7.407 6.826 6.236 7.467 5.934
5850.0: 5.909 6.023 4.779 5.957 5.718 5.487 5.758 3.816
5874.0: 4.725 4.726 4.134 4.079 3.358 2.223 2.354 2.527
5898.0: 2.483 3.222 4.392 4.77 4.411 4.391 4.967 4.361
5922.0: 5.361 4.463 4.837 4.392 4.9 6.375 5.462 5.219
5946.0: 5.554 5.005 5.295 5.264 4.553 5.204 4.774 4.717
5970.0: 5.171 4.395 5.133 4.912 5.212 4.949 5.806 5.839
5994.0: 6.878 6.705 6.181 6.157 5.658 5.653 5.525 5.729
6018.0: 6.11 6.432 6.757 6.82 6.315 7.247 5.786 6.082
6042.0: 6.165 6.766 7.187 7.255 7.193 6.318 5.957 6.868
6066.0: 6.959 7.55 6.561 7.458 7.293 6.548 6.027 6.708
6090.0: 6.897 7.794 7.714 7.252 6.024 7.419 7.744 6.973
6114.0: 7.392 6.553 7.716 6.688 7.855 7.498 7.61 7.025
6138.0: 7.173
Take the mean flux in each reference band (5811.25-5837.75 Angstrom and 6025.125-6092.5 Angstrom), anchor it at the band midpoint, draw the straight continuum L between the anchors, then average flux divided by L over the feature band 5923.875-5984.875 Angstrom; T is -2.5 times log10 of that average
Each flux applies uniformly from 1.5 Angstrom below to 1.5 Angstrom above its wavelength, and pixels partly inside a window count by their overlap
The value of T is 0.284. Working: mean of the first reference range 6.32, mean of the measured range 5.04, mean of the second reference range 6.74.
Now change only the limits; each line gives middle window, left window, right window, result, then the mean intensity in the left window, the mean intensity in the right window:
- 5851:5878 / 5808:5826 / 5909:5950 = 0.108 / 6.37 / 4.99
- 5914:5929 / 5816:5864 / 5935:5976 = 0.143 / 6.19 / 5.15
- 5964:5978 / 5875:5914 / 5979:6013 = 0.094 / 3.63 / 5.83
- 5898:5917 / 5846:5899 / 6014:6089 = 0.166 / 4.45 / 6.65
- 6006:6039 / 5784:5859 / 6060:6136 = 0.128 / 6.66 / 7.1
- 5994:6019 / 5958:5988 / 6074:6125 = -0.095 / 4.96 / 7.07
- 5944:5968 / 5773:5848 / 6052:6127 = 0.336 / 6.75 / 7.01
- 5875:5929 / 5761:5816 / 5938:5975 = 0.387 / 6.89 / 5.07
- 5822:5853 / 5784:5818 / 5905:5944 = 0.010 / 7.15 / 4.91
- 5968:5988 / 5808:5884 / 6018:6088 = 0.260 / 5.82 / 6.69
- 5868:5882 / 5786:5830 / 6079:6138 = 0.472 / 6.88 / 7.13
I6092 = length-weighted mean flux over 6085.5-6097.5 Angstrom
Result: 7.28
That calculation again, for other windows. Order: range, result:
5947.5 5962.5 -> 5.06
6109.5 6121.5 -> 7.16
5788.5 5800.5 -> 7.17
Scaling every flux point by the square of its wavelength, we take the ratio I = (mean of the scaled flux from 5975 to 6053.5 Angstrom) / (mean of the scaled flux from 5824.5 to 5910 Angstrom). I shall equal 1.31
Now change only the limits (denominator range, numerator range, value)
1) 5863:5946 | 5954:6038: 1.35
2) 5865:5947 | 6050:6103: 1.68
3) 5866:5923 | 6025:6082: 1.78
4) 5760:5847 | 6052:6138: 1.16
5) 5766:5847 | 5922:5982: 0.78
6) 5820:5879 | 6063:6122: 1.31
